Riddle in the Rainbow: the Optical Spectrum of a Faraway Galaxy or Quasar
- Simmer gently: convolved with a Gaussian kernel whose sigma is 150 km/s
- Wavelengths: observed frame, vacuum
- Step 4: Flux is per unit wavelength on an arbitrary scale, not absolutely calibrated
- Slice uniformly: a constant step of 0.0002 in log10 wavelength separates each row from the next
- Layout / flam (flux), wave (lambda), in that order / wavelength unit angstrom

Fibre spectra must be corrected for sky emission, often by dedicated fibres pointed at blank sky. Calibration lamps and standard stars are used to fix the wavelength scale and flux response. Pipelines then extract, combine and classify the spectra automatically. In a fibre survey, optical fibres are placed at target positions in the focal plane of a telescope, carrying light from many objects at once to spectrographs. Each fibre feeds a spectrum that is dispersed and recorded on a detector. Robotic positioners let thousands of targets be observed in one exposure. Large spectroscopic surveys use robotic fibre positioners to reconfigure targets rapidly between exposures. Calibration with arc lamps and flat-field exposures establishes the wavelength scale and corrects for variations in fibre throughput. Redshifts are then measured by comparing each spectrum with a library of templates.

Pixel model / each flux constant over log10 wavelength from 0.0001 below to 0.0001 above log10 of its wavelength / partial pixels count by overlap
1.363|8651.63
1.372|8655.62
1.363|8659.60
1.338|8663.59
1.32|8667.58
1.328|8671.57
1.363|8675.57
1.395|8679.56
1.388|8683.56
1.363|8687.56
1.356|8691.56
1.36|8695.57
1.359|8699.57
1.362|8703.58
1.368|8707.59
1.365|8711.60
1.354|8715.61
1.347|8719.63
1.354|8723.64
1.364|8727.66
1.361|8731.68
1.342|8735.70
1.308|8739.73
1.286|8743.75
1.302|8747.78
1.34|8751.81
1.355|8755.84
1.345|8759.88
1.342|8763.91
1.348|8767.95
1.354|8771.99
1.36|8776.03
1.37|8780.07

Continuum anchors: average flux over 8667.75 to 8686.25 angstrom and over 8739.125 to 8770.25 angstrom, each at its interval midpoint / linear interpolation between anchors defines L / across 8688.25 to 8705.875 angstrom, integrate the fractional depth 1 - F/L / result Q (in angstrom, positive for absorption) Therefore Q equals -0.1 angstrom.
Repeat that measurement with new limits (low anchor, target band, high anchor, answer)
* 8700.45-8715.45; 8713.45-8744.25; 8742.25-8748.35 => -0.44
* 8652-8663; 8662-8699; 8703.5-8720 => 0.13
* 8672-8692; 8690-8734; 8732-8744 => -0.46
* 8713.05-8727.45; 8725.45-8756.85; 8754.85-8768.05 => 0.43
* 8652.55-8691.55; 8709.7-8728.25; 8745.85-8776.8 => -0.08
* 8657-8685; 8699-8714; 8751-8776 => -0.11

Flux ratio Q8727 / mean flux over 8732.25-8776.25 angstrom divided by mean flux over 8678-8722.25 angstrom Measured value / 0.98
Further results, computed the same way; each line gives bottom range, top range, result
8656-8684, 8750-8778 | 0.99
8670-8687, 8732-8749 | 0.96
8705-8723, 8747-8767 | 0.99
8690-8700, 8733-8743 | 0.97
